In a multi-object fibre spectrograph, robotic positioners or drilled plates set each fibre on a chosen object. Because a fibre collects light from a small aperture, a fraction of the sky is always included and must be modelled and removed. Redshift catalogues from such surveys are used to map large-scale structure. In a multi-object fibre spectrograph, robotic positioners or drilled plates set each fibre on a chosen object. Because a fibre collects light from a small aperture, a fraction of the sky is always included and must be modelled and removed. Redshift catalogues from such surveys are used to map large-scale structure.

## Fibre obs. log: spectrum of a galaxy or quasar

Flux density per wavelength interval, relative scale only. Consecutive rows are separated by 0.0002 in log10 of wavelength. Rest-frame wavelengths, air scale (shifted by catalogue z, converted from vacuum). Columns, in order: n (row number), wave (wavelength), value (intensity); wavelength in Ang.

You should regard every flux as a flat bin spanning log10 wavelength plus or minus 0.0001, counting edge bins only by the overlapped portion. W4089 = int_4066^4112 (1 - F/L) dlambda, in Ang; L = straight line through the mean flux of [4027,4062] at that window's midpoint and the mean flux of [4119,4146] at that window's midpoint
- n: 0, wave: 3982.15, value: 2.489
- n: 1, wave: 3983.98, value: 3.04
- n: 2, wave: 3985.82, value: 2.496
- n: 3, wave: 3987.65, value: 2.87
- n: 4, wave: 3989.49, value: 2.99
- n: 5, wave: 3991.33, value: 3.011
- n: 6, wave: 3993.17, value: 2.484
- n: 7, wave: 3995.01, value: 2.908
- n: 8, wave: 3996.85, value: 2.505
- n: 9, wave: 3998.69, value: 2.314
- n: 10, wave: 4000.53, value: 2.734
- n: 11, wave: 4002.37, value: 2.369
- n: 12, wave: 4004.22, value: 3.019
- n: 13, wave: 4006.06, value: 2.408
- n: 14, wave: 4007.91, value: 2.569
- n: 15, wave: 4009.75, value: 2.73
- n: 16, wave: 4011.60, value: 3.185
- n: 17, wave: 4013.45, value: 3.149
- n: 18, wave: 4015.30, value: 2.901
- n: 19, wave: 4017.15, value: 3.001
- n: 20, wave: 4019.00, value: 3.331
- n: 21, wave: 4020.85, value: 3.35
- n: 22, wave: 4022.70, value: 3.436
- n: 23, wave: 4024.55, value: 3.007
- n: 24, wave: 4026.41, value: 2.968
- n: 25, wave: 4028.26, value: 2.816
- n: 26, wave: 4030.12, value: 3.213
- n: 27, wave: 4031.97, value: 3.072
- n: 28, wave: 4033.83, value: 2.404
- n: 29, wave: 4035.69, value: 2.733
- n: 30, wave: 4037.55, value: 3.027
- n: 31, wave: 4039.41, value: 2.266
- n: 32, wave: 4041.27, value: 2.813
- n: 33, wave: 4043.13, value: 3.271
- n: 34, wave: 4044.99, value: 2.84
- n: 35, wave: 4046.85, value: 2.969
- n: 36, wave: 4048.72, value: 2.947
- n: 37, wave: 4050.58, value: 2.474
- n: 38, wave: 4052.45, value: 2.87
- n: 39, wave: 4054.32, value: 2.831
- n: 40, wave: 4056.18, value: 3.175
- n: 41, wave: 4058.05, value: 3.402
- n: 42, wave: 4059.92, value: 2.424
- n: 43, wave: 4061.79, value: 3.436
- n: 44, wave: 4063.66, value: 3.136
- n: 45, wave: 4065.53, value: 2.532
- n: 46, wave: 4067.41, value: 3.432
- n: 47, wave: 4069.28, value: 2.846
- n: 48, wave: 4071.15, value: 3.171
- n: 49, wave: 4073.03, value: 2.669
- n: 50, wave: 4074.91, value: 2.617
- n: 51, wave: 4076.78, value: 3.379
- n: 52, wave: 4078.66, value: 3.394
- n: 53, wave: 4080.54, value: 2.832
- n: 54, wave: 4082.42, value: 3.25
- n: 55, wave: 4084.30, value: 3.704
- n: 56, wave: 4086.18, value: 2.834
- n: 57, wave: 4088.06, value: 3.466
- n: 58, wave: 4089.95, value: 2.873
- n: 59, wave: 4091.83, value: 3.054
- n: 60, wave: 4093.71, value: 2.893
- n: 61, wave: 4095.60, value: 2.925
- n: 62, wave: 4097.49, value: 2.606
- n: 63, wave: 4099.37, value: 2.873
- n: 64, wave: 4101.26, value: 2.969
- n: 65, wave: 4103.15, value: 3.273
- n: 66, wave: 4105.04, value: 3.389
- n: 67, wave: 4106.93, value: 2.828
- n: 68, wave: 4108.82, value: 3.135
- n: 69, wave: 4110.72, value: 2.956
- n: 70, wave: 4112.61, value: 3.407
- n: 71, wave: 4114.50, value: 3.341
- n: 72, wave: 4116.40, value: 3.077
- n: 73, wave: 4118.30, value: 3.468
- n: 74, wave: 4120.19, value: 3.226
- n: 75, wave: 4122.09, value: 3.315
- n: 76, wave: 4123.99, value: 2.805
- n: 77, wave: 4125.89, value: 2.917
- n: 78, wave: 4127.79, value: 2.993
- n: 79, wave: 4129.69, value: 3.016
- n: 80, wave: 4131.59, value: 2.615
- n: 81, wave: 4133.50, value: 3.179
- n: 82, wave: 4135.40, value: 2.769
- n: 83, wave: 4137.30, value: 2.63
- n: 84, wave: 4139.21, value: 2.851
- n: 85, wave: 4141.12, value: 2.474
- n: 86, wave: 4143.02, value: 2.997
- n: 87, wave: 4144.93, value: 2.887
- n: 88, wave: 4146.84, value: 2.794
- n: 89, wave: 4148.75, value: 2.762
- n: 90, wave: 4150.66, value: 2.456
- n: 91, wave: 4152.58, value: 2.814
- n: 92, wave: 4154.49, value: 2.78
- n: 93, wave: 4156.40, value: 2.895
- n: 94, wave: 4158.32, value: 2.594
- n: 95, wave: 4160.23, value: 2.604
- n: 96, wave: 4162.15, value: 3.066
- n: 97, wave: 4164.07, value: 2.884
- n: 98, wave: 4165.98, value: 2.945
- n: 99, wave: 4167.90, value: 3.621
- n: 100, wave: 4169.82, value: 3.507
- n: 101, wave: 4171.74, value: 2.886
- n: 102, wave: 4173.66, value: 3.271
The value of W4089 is -2.5 Ang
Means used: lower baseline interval 2.88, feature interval 3.05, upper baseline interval 2.91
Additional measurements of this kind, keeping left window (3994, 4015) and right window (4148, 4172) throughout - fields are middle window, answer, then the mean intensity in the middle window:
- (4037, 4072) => -2.0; 2.94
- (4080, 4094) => -1.5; 3.13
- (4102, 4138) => -2.7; 3.07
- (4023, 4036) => -0.8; 2.92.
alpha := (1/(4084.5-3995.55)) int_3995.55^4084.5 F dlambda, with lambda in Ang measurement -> 2.93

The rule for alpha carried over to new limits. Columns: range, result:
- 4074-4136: 3.07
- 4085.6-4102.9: 2.96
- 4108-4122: 3.24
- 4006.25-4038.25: 2.98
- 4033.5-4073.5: 2.9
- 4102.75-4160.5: 2.94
